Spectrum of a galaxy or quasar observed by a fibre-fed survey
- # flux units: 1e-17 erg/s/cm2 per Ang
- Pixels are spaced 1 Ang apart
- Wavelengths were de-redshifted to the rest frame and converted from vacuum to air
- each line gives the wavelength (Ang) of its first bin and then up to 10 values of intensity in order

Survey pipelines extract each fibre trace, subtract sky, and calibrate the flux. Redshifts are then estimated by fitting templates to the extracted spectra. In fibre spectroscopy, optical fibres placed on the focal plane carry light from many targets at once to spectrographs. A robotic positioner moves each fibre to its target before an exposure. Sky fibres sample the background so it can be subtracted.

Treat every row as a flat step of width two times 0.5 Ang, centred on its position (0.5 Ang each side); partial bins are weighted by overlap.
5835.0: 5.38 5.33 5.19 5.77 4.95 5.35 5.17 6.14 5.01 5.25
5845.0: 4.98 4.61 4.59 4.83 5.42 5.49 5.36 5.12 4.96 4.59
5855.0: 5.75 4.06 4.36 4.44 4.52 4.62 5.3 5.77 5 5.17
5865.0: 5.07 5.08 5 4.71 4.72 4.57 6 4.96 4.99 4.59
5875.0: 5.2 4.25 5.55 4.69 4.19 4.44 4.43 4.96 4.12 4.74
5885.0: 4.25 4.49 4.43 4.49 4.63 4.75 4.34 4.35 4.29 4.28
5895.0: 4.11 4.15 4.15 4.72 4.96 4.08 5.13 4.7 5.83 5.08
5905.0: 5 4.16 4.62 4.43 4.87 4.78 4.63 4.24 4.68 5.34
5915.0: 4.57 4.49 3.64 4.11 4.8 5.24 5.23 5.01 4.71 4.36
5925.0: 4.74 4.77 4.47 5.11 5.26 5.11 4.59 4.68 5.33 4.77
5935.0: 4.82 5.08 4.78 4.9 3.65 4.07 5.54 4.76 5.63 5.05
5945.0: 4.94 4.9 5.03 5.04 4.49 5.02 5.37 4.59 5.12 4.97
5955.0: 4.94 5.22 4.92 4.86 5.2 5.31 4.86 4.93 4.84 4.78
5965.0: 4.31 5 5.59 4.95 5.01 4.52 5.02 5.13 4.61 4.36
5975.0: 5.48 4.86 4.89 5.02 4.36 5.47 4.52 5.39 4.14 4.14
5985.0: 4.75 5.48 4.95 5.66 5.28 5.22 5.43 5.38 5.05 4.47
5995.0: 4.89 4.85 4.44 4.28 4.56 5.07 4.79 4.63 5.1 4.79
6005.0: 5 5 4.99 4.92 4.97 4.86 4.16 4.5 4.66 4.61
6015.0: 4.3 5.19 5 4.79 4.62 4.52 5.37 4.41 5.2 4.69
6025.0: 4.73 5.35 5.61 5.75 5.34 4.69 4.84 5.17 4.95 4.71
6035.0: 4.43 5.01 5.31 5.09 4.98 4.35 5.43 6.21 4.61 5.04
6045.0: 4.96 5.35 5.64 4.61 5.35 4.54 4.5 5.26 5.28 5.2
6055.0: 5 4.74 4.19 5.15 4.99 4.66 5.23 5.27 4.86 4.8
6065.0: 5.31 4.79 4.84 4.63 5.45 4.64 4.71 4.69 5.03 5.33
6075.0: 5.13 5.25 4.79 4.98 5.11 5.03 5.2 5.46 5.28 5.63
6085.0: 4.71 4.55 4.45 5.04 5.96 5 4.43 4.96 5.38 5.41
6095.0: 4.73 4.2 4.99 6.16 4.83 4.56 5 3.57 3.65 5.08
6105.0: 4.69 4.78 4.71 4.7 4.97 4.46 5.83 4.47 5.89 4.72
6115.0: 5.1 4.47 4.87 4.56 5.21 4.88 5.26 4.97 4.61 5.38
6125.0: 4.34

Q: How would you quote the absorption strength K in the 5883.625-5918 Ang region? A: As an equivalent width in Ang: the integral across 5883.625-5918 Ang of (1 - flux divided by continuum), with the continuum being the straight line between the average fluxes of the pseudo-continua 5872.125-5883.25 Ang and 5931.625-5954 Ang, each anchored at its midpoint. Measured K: 1.5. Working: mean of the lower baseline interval 4.7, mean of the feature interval 4.56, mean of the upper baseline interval 4.89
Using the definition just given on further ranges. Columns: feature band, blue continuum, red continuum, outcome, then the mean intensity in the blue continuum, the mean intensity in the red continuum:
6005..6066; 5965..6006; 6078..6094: 0.53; 4.91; 5.09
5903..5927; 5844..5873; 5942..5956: 1.44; 4.97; 5.01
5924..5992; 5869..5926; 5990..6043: -1.97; 4.65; 4.91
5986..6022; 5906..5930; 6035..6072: 0.09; 4.7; 4.99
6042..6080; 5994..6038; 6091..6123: -0.99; 4.86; 4.86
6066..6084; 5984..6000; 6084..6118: -0.57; 4.96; 4.87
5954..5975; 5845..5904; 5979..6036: -0.35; 4.77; 4.89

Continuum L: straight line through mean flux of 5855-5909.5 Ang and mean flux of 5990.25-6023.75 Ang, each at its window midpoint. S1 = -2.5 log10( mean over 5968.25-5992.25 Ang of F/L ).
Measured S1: -0.04 mag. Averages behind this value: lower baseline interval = 4.71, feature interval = 4.96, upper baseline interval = 4.81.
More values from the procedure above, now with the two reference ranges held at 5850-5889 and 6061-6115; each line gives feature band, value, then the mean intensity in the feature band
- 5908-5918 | 0.07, 4.55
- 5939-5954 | -0.01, 4.92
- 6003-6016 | 0.03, 4.76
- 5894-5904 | 0.04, 4.65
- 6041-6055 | -0.04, 5.13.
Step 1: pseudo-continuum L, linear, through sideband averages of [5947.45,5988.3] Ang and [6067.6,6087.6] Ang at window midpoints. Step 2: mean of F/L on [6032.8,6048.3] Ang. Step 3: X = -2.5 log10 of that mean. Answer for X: -0.02 mag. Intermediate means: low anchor 4.93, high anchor 5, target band 5.05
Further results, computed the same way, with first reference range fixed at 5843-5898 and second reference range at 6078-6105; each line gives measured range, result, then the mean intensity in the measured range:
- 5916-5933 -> 0.01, 4.75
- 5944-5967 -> -0.03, 4.95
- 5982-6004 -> -0.01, 4.89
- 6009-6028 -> 0.01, 4.84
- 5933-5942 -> 0.02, 4.74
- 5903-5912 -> 0.01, 4.73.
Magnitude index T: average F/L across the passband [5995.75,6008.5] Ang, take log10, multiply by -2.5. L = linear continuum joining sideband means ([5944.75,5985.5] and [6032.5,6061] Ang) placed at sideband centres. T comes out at 0.03 mag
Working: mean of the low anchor 4.9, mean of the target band 4.8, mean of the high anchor 4.99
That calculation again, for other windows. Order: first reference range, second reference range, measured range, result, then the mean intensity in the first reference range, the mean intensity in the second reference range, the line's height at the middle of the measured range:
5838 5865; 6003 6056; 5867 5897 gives 0.10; 5.05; 4.96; 5.03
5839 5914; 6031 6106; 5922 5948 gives 0.00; 4.8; 4.96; 4.85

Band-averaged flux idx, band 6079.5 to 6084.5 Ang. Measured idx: 5.32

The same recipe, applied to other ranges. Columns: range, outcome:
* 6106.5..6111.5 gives 4.93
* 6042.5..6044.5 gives 4.83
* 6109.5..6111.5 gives 5.14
